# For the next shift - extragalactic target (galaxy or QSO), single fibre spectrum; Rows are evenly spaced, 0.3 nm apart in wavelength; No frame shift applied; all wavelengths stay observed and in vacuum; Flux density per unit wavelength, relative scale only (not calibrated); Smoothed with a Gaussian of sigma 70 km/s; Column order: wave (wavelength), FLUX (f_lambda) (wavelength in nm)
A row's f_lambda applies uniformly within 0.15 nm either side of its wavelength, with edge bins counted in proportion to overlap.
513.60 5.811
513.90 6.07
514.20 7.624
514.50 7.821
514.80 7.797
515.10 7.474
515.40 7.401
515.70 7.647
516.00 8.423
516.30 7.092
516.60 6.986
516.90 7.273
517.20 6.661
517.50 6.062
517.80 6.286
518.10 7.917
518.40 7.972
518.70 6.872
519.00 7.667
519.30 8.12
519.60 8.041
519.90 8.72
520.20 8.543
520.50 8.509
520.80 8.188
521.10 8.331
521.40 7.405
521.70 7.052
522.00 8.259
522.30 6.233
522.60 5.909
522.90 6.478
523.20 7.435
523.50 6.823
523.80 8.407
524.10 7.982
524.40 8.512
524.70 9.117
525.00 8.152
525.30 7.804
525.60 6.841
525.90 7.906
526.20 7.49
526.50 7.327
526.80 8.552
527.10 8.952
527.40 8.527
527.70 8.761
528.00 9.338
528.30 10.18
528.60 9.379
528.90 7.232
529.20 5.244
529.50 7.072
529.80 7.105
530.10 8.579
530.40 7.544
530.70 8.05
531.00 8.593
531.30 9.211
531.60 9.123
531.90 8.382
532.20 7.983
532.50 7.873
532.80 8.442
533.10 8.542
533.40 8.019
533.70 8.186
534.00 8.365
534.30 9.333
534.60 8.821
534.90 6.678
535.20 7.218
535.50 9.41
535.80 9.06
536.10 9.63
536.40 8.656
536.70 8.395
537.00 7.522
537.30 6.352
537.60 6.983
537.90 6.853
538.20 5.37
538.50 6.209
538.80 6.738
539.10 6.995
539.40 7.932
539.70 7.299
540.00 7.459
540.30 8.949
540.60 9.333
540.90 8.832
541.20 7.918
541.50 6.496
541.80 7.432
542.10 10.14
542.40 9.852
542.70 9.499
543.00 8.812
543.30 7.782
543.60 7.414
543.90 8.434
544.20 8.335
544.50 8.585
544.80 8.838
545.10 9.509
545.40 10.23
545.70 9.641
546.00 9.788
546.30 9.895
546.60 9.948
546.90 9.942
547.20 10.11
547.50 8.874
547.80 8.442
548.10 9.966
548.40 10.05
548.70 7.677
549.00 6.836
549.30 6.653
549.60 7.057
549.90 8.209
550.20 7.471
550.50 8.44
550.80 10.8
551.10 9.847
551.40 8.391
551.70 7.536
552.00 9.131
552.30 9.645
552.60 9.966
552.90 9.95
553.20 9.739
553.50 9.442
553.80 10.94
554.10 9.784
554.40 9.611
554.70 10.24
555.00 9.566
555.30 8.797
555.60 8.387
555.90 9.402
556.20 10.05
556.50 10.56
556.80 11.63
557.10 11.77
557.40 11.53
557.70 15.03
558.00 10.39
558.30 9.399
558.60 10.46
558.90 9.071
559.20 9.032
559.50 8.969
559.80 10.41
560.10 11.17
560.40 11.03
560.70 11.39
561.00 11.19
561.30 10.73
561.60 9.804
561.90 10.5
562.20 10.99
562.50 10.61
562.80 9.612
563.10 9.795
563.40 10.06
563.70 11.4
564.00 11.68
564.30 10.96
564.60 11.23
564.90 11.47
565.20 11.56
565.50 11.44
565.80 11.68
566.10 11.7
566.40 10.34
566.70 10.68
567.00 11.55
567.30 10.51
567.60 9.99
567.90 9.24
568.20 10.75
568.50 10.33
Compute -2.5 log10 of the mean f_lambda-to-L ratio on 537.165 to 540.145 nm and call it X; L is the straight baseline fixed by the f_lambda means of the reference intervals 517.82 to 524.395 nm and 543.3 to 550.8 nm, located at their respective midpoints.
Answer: 0.229 mag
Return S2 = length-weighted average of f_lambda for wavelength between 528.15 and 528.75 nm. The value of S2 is 9.78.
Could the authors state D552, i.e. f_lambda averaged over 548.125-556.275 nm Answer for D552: 9.03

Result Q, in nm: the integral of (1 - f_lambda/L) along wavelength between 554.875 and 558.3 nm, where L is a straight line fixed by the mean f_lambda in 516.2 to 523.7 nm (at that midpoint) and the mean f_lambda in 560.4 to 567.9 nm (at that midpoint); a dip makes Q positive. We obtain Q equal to -0.11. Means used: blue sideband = 7.4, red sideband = 10.8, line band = 10.6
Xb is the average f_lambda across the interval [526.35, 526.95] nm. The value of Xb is 7.94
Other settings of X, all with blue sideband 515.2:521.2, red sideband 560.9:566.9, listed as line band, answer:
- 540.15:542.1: 0.117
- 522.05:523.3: 0.199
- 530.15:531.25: 0.039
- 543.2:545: 0.146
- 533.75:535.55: 0.071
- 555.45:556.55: 0.088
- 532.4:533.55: 0.057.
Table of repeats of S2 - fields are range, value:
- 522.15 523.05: 6.21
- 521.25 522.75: 6.97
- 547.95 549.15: 8.63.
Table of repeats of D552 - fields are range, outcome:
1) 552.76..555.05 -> 9.92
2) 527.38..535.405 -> 8.22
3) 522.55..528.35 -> 8.02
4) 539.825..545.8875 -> 8.68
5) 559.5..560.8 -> 10.8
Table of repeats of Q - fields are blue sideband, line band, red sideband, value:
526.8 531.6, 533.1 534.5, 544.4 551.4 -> -0.01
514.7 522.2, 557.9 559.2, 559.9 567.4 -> 0.10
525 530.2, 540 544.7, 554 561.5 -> 0.35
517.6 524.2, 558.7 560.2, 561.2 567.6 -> 0.11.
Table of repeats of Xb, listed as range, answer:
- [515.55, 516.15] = 8.04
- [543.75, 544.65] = 8.45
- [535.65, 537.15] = 8.65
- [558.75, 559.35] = 9.05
